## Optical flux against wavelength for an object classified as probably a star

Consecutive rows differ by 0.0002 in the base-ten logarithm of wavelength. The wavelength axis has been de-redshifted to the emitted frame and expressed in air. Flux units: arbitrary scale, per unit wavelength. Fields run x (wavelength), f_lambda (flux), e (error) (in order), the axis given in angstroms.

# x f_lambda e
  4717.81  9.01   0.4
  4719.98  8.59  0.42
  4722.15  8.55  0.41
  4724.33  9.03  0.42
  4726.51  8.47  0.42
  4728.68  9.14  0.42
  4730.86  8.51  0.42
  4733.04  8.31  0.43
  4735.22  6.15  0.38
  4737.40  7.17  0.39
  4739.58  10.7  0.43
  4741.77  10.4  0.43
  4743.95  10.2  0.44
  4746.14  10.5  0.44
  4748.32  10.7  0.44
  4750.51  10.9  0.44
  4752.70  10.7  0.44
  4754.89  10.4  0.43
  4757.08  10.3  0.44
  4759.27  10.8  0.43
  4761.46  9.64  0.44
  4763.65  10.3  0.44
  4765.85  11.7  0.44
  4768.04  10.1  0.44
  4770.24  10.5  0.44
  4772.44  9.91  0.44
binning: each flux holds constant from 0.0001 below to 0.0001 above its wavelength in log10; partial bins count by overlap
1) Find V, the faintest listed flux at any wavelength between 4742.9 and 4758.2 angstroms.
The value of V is 10.2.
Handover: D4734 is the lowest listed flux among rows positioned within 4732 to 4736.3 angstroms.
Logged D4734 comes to 6.15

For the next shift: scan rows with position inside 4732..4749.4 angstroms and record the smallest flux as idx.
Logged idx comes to 6.15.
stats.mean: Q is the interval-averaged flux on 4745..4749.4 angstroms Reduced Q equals 10.6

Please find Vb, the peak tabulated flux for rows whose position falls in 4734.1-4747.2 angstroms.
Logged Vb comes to 10.7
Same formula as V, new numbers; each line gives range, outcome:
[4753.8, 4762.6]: 9.64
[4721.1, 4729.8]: 8.47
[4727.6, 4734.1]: 8.31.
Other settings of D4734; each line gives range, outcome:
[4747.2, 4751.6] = 10.7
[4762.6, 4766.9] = 10.3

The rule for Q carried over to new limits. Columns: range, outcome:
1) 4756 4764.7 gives 10.3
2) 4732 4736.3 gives 7.22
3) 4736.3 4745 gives 9.61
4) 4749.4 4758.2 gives 10.6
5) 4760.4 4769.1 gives 10.4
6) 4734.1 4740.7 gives 8.01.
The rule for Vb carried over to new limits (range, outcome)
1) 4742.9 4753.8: 10.9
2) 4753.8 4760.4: 10.8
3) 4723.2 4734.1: 9.14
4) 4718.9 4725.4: 9.03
